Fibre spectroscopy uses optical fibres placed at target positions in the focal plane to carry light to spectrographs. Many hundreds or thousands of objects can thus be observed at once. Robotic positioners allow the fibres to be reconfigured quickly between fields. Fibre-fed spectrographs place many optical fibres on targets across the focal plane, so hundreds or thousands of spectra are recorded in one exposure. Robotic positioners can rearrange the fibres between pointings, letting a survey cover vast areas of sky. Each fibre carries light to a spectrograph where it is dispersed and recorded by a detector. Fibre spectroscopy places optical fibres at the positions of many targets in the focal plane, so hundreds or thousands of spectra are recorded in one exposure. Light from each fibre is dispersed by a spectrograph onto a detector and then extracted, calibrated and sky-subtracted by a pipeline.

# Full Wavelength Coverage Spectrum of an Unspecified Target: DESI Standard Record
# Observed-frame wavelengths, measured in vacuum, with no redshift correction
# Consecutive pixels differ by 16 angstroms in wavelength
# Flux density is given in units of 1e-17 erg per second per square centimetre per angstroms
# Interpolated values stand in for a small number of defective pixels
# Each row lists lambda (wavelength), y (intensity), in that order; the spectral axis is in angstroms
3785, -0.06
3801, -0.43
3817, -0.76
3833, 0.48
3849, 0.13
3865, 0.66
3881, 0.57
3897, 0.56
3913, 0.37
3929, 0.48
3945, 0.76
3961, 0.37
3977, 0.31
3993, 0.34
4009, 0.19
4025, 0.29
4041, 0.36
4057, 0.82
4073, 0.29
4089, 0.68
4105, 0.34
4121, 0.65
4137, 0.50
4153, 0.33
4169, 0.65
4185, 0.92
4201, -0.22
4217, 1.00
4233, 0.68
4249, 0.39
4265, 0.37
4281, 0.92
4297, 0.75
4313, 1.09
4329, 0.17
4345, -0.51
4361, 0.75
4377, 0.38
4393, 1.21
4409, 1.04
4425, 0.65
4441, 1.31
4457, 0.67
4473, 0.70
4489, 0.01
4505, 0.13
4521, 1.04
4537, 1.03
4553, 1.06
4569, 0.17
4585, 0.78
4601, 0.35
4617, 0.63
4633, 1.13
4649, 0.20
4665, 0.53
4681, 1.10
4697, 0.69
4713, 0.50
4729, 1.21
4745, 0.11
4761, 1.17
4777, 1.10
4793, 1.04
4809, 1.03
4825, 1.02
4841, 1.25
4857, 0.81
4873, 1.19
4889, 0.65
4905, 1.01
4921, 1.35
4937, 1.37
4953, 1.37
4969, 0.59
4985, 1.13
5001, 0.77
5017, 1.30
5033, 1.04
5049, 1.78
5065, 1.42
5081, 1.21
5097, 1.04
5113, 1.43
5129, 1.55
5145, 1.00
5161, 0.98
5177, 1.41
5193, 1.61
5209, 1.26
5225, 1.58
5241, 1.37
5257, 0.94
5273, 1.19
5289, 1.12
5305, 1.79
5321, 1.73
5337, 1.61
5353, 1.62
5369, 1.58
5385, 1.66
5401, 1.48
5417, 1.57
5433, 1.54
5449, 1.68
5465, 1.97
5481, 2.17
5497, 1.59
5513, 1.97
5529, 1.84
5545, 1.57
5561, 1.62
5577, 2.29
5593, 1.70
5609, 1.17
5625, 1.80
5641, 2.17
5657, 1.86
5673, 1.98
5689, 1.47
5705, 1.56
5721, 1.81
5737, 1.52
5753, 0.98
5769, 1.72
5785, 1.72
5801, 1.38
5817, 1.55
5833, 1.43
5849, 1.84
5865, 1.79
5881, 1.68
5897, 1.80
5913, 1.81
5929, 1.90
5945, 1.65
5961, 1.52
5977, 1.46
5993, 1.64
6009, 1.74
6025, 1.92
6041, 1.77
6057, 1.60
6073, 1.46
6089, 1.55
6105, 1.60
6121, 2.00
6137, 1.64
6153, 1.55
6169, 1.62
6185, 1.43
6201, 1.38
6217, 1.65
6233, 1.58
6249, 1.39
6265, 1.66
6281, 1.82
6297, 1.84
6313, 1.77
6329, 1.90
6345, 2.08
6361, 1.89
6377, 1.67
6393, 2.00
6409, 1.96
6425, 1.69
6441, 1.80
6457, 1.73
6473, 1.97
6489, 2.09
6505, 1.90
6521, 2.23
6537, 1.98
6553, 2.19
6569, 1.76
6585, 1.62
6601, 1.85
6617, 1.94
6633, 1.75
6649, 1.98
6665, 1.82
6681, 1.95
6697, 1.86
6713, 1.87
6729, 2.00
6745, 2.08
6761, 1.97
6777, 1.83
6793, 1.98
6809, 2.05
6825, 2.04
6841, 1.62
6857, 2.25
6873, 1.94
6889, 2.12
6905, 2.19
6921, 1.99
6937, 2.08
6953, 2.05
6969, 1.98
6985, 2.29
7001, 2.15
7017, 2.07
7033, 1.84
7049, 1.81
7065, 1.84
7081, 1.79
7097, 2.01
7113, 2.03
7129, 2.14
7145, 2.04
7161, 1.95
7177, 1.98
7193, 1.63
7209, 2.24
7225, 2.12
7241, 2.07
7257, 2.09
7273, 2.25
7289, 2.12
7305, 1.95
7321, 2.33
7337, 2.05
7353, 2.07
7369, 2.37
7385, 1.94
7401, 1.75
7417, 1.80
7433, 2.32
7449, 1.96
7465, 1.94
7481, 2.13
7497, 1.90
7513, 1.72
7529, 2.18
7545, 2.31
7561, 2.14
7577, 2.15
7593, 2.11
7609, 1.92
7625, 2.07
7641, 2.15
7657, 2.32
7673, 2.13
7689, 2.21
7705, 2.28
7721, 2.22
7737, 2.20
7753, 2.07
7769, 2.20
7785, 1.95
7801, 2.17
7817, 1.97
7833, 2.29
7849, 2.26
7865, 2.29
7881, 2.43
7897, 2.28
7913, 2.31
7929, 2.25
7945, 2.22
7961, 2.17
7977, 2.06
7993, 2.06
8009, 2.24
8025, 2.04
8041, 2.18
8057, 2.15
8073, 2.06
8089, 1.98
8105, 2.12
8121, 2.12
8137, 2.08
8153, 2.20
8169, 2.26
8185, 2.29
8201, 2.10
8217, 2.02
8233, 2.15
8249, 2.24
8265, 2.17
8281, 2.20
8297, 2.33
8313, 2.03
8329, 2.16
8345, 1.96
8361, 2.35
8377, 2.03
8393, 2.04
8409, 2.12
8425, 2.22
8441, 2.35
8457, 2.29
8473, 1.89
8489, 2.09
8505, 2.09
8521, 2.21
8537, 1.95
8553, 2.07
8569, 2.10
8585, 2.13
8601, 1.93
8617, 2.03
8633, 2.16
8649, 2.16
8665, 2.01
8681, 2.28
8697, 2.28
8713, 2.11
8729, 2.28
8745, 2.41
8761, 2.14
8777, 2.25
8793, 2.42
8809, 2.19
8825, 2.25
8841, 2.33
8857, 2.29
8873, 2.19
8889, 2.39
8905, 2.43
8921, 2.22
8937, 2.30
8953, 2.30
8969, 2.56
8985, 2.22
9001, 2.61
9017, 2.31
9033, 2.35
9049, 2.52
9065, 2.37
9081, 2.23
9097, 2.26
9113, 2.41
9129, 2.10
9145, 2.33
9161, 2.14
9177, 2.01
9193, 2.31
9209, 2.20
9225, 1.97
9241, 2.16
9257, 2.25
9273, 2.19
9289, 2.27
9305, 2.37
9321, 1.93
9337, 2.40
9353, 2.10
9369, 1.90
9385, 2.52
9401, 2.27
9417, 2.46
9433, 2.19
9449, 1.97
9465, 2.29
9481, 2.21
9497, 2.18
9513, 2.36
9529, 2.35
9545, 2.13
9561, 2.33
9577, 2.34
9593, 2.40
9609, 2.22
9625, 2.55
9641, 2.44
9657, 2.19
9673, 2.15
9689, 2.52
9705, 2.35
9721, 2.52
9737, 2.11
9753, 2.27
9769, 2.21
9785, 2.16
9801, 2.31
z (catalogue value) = 0.197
